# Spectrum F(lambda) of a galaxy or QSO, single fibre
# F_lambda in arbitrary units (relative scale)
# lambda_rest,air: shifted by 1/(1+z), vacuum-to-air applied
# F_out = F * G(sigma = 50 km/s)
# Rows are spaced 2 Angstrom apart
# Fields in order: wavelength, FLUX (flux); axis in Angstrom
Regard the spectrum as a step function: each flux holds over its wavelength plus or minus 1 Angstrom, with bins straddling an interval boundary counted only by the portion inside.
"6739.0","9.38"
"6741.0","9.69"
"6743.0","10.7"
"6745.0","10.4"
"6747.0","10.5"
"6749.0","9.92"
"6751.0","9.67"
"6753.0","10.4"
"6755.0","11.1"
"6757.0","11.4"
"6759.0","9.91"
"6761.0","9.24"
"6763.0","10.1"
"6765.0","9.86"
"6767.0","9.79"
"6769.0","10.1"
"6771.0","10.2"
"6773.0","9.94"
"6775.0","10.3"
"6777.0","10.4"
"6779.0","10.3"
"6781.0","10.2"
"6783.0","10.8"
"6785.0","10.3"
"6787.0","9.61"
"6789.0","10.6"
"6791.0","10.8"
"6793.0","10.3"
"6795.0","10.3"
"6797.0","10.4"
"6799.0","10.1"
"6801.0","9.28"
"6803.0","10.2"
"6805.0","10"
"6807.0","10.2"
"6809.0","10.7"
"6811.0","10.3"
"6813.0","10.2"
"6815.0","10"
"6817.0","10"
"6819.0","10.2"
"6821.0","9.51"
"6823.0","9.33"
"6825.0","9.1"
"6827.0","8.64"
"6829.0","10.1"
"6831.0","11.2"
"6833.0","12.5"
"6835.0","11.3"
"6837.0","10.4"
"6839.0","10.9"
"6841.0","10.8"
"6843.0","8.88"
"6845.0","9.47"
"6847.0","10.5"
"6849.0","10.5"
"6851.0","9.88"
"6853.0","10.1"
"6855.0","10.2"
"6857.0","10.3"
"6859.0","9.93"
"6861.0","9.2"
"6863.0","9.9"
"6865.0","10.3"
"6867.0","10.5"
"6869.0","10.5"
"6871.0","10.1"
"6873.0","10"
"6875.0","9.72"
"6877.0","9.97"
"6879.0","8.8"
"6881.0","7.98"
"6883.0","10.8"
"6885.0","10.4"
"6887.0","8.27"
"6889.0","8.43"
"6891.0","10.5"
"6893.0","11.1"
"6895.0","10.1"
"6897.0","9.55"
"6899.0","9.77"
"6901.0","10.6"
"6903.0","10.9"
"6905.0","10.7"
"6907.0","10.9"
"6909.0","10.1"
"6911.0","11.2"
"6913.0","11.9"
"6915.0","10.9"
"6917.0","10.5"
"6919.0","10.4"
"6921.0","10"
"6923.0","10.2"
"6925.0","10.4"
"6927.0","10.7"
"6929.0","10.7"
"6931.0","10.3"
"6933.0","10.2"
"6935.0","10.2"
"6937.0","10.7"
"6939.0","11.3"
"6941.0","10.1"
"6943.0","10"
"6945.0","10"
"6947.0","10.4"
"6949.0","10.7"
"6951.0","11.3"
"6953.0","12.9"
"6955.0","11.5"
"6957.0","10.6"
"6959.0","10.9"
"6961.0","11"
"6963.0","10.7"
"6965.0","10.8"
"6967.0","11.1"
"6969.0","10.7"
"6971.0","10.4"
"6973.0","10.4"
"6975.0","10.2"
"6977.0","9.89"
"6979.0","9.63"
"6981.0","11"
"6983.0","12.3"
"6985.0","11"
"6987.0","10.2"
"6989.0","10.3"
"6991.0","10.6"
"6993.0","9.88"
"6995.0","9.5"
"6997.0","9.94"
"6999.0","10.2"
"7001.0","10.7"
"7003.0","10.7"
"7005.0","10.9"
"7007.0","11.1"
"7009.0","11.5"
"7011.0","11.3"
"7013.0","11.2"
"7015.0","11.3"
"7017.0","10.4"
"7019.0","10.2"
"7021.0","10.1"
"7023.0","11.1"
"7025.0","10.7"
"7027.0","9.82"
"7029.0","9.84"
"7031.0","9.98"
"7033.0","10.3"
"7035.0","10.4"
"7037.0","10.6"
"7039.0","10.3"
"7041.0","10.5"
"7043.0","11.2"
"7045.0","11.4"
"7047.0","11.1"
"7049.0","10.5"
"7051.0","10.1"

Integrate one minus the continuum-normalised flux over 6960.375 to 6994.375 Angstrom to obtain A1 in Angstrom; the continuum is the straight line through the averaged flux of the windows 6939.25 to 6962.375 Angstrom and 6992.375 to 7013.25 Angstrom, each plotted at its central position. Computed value 0.52 Angstrom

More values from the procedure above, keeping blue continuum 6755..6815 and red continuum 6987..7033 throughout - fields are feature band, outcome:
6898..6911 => -0.2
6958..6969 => -0.5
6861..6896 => 1.7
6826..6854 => -0.2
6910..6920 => -0.6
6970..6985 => -0.2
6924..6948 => 0.0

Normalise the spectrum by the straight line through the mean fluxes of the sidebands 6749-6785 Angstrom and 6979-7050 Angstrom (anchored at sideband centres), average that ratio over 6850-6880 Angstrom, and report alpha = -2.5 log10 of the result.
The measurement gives 0.04 mag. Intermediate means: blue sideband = 10.2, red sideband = 10.6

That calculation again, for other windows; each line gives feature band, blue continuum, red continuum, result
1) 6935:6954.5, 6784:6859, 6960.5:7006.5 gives -0.04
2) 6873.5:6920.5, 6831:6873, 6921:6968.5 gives 0.04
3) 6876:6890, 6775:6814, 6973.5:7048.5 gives 0.13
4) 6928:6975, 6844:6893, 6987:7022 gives -0.04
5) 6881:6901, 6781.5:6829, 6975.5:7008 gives 0.05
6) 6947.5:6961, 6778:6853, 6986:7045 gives -0.08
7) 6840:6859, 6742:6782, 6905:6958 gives 0.04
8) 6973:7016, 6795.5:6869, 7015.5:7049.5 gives -0.02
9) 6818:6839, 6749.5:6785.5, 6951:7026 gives 0.01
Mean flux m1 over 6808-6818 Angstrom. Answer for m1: 10.2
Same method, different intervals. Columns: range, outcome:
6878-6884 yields 9.19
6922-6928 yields 10.4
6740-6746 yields 10.3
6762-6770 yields 9.96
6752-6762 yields 10.4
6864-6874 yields 10.3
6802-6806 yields 10.1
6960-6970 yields 10.9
